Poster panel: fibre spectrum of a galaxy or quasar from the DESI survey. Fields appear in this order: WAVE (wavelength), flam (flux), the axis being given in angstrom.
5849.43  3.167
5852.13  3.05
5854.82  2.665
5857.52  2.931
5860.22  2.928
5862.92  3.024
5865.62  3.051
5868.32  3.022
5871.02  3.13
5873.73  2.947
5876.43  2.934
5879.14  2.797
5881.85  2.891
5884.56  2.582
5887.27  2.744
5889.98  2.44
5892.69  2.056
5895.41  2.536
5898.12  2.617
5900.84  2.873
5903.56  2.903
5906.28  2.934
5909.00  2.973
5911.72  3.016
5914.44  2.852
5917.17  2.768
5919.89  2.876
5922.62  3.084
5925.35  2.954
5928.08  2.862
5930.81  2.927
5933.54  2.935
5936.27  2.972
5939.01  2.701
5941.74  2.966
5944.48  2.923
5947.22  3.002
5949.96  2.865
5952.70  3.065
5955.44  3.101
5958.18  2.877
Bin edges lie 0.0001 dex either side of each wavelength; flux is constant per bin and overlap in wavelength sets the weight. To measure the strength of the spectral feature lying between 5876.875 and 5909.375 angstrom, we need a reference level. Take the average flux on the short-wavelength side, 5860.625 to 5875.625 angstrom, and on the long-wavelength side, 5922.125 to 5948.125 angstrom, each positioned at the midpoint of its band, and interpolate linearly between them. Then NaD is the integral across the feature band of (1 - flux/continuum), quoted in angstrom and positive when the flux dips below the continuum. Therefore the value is 3.2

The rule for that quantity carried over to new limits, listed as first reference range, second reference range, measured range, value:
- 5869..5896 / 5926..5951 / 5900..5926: -0.94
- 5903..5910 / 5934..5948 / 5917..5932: 0.00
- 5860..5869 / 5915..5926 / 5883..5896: 2.17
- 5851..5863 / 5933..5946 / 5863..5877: -0.56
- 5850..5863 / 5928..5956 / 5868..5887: 0.27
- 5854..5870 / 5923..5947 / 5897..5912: 0.25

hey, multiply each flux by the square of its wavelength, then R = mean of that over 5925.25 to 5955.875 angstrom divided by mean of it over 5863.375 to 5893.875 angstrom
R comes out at 1.07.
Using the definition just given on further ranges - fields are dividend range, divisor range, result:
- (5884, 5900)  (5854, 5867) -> 0.86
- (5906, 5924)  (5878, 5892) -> 1.11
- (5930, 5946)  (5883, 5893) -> 1.18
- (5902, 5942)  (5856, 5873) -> 0.99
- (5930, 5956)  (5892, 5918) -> 1.08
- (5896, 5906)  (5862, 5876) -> 0.93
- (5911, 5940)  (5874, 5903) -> 1.10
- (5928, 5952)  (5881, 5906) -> 1.12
